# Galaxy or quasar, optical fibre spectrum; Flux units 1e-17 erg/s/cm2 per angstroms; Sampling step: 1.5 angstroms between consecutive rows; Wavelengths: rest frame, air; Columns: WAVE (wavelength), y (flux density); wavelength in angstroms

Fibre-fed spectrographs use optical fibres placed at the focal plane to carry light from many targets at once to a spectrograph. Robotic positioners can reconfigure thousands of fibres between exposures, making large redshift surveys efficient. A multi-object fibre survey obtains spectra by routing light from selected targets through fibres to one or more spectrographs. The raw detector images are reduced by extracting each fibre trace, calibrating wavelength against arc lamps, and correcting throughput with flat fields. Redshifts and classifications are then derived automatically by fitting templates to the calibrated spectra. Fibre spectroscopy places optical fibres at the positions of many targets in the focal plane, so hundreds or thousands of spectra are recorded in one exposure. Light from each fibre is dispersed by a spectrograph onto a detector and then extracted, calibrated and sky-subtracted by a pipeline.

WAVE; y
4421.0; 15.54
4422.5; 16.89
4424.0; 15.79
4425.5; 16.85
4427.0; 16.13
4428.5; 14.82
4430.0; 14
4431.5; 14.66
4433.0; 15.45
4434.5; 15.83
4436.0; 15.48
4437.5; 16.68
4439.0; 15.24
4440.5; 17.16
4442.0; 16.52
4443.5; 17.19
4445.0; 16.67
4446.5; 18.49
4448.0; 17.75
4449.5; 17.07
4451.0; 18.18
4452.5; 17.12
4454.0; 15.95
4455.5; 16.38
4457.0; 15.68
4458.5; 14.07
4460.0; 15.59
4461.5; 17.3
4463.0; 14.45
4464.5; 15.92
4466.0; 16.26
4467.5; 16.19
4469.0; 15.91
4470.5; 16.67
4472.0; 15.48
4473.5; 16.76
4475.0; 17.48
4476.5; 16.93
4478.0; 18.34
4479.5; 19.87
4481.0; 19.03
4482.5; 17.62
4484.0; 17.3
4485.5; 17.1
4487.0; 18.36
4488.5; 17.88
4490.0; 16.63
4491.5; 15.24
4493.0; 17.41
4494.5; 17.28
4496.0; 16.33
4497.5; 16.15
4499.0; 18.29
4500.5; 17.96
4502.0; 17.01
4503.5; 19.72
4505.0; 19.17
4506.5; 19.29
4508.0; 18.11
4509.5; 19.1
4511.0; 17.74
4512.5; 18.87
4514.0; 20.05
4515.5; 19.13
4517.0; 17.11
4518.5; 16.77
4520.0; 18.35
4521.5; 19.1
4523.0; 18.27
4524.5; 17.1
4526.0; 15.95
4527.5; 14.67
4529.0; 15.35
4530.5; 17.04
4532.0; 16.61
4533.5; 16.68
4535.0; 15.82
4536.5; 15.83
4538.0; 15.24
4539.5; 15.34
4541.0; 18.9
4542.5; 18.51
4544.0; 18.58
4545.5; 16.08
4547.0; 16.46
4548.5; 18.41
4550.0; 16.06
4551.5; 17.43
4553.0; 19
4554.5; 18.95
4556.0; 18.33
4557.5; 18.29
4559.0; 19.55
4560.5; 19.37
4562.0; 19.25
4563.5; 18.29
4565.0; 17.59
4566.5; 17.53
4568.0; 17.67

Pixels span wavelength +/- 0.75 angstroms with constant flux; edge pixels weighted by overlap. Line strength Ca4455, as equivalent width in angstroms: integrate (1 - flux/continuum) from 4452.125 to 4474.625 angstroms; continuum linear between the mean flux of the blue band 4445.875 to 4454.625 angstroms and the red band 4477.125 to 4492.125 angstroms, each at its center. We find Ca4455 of 2.01 angstroms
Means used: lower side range 17.4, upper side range 17.8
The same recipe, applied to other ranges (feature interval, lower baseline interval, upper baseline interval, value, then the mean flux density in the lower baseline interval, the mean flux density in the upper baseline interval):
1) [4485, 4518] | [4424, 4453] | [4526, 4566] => -1.9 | 16.4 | 17.3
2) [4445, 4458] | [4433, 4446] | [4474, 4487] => -0.1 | 16.3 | 18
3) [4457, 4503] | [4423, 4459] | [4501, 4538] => 0.0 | 16.2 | 17.6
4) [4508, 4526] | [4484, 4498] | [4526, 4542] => -1.9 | 17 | 16.2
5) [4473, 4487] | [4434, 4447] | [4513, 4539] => -0.9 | 16.6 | 17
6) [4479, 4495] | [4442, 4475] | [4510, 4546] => -0.8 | 16.5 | 17.2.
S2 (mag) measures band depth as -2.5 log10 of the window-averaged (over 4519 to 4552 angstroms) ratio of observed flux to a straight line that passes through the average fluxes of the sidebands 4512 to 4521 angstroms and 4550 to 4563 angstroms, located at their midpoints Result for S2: 0.10 mag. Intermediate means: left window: 18.4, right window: 18.6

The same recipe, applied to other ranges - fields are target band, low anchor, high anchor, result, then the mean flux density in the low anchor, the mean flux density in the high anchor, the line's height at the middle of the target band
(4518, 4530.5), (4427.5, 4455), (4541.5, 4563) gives 0.05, 16.3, 18.2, 17.7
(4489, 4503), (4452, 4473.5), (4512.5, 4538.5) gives -0.03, 15.9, 17.1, 16.5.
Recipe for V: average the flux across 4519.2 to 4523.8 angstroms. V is 18.5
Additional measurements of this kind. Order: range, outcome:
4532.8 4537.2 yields 16.1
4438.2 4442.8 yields 16.3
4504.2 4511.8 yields 18.7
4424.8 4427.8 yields 16.5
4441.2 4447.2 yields 17.2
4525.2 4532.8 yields 15.9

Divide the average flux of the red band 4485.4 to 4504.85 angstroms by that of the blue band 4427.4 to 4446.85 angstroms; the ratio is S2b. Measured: 1.09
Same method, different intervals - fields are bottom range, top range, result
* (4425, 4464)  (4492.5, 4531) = 1.10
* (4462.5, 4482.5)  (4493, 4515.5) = 1.08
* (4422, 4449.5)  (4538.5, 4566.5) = 1.11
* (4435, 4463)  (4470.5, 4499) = 1.05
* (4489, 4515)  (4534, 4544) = 0.94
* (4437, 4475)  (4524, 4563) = 1.05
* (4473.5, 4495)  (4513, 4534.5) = 0.98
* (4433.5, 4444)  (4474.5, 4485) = 1.11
